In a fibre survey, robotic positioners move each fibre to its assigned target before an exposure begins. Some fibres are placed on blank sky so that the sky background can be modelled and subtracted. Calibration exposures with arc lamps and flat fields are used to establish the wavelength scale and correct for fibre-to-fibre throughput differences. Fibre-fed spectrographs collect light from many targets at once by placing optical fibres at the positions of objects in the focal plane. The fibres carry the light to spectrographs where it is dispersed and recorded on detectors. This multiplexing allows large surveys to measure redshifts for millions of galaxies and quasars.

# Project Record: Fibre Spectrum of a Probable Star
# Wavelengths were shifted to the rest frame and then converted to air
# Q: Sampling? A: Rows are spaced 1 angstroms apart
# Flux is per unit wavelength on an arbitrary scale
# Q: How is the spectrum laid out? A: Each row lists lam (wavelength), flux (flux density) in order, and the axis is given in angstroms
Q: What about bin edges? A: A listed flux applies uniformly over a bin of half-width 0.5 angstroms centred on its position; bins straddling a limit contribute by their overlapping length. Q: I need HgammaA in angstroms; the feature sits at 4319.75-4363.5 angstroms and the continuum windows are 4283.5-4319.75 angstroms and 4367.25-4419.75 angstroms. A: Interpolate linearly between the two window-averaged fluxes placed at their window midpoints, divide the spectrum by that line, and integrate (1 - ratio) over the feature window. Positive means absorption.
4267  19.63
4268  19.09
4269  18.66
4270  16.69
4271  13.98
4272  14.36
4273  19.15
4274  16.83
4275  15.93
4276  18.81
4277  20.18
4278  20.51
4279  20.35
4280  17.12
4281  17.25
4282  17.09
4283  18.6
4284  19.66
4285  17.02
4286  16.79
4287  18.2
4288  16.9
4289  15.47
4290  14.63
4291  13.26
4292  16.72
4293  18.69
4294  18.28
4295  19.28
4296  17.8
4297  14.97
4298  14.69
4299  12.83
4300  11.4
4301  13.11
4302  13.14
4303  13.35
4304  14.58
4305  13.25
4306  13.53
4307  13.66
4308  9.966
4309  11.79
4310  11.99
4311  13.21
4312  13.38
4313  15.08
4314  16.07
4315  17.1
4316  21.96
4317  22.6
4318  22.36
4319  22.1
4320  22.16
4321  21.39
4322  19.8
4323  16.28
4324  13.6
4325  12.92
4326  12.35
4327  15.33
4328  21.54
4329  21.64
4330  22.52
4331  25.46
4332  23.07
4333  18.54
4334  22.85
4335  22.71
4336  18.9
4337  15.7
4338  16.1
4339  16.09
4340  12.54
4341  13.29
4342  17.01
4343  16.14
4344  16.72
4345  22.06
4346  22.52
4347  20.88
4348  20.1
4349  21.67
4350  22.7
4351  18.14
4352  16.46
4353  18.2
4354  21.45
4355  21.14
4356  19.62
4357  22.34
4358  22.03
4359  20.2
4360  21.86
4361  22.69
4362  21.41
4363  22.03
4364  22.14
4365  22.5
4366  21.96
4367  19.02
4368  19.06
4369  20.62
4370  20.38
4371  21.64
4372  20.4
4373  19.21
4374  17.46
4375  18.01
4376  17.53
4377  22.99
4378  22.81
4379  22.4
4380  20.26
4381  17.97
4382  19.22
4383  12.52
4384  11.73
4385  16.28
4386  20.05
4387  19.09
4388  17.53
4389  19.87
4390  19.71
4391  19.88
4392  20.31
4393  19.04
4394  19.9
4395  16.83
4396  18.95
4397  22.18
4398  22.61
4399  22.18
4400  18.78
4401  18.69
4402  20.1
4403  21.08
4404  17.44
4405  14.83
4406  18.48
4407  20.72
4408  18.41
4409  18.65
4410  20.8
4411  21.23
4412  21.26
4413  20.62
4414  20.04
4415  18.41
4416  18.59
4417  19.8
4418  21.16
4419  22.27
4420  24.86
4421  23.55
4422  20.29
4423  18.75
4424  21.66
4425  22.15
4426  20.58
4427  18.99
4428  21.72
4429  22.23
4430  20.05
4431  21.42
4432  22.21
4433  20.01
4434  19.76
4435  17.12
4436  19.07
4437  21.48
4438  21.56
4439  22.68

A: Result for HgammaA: -4.8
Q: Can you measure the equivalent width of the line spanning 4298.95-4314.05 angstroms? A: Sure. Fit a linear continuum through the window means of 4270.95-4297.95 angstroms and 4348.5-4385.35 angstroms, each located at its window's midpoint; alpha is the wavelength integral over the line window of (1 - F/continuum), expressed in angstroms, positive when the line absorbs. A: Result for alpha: 4.2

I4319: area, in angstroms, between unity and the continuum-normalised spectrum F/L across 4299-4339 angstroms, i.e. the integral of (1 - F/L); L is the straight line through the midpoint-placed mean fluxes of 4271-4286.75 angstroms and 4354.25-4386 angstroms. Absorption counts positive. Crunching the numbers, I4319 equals 3.8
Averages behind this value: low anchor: 17.9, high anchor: 20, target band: 17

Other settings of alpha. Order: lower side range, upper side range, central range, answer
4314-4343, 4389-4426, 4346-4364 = -1.5 angstroms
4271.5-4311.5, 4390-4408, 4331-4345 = -0.6 angstroms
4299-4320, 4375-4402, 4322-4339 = -2.4 angstroms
